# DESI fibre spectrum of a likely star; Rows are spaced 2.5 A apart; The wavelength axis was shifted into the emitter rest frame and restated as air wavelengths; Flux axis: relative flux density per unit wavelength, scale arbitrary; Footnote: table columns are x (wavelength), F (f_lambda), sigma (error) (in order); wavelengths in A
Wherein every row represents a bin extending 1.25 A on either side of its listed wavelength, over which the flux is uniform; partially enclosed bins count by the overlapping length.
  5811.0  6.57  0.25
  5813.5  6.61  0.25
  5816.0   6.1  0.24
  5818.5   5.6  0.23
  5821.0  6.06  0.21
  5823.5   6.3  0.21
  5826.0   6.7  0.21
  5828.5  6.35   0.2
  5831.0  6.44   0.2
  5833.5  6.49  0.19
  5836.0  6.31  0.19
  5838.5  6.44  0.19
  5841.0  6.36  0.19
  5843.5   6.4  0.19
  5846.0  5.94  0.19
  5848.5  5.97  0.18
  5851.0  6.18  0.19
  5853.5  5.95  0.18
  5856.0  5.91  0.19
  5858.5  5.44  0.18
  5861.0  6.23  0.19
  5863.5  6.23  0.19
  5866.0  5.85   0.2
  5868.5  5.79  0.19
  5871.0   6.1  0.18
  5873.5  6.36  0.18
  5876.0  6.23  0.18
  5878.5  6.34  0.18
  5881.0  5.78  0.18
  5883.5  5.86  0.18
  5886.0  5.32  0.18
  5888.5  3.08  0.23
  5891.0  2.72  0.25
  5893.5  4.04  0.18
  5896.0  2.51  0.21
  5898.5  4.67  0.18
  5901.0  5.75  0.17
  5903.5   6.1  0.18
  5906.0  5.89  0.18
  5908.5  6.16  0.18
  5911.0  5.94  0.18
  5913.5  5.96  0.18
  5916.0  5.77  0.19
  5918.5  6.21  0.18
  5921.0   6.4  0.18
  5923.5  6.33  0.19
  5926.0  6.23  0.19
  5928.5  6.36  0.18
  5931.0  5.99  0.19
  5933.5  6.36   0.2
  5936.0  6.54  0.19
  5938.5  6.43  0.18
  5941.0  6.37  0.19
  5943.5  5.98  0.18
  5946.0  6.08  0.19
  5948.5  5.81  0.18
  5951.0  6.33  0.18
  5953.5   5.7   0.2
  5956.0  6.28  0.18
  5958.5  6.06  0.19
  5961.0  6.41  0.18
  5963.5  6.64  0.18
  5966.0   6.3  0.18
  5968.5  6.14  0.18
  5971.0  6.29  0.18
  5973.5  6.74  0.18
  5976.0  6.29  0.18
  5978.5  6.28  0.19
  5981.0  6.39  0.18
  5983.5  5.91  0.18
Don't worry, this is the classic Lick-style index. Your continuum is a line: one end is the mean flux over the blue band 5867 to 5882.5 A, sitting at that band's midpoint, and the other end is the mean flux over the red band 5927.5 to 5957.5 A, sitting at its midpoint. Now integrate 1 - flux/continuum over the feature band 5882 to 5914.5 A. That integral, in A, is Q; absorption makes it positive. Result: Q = 6.4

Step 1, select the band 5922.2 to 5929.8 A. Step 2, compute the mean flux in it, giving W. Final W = 6.31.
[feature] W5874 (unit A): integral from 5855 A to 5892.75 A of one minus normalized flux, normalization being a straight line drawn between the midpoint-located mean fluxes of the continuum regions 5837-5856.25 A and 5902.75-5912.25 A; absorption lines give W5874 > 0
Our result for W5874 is 3.5 A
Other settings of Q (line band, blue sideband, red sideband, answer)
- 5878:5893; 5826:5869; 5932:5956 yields 3.48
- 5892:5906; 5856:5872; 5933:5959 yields 3.12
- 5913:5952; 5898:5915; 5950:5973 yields -1.11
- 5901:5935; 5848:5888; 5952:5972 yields -0.21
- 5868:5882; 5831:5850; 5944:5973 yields 0.30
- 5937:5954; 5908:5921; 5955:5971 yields 0.23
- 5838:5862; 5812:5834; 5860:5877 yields 0.45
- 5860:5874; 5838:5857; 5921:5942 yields 0.24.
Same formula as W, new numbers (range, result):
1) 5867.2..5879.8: 6.16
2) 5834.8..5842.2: 6.37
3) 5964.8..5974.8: 6.37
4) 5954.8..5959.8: 6.17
